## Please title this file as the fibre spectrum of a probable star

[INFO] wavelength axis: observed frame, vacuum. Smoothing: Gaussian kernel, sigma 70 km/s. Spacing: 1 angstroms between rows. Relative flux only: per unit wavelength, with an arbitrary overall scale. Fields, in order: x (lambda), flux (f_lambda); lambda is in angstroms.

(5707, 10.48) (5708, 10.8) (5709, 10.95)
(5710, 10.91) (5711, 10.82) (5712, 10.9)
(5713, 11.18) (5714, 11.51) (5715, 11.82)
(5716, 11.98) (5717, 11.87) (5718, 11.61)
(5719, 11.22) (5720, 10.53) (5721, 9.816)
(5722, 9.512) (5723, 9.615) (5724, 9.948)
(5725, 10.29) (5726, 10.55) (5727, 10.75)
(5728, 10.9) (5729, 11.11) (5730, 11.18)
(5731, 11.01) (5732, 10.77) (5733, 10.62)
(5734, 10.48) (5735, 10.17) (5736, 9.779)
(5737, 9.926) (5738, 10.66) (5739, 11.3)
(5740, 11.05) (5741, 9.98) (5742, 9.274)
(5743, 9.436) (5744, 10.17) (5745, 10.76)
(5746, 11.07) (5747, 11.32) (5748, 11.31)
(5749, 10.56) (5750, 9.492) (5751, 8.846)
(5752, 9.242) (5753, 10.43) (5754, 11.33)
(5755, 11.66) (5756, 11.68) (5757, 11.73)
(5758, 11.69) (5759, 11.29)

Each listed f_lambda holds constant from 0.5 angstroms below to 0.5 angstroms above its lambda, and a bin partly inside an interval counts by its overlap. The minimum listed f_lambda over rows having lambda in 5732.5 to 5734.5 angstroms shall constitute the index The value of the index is 10.48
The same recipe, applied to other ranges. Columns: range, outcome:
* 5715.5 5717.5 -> 11.87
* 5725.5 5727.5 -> 10.55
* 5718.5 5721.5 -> 9.816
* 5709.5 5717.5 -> 10.82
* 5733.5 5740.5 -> 9.779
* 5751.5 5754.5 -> 9.242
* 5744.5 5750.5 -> 9.492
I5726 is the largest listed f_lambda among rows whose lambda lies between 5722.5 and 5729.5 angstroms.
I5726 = 11.11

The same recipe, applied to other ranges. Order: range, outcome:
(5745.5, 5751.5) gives 11.32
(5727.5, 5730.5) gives 11.18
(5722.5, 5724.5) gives 9.948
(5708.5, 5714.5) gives 11.51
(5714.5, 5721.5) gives 11.98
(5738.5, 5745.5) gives 11.3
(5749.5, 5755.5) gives 11.66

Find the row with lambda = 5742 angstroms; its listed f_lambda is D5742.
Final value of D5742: 9.274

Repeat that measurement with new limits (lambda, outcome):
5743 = 9.436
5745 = 10.76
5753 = 10.43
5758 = 11.69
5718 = 11.61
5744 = 10.17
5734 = 10.48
